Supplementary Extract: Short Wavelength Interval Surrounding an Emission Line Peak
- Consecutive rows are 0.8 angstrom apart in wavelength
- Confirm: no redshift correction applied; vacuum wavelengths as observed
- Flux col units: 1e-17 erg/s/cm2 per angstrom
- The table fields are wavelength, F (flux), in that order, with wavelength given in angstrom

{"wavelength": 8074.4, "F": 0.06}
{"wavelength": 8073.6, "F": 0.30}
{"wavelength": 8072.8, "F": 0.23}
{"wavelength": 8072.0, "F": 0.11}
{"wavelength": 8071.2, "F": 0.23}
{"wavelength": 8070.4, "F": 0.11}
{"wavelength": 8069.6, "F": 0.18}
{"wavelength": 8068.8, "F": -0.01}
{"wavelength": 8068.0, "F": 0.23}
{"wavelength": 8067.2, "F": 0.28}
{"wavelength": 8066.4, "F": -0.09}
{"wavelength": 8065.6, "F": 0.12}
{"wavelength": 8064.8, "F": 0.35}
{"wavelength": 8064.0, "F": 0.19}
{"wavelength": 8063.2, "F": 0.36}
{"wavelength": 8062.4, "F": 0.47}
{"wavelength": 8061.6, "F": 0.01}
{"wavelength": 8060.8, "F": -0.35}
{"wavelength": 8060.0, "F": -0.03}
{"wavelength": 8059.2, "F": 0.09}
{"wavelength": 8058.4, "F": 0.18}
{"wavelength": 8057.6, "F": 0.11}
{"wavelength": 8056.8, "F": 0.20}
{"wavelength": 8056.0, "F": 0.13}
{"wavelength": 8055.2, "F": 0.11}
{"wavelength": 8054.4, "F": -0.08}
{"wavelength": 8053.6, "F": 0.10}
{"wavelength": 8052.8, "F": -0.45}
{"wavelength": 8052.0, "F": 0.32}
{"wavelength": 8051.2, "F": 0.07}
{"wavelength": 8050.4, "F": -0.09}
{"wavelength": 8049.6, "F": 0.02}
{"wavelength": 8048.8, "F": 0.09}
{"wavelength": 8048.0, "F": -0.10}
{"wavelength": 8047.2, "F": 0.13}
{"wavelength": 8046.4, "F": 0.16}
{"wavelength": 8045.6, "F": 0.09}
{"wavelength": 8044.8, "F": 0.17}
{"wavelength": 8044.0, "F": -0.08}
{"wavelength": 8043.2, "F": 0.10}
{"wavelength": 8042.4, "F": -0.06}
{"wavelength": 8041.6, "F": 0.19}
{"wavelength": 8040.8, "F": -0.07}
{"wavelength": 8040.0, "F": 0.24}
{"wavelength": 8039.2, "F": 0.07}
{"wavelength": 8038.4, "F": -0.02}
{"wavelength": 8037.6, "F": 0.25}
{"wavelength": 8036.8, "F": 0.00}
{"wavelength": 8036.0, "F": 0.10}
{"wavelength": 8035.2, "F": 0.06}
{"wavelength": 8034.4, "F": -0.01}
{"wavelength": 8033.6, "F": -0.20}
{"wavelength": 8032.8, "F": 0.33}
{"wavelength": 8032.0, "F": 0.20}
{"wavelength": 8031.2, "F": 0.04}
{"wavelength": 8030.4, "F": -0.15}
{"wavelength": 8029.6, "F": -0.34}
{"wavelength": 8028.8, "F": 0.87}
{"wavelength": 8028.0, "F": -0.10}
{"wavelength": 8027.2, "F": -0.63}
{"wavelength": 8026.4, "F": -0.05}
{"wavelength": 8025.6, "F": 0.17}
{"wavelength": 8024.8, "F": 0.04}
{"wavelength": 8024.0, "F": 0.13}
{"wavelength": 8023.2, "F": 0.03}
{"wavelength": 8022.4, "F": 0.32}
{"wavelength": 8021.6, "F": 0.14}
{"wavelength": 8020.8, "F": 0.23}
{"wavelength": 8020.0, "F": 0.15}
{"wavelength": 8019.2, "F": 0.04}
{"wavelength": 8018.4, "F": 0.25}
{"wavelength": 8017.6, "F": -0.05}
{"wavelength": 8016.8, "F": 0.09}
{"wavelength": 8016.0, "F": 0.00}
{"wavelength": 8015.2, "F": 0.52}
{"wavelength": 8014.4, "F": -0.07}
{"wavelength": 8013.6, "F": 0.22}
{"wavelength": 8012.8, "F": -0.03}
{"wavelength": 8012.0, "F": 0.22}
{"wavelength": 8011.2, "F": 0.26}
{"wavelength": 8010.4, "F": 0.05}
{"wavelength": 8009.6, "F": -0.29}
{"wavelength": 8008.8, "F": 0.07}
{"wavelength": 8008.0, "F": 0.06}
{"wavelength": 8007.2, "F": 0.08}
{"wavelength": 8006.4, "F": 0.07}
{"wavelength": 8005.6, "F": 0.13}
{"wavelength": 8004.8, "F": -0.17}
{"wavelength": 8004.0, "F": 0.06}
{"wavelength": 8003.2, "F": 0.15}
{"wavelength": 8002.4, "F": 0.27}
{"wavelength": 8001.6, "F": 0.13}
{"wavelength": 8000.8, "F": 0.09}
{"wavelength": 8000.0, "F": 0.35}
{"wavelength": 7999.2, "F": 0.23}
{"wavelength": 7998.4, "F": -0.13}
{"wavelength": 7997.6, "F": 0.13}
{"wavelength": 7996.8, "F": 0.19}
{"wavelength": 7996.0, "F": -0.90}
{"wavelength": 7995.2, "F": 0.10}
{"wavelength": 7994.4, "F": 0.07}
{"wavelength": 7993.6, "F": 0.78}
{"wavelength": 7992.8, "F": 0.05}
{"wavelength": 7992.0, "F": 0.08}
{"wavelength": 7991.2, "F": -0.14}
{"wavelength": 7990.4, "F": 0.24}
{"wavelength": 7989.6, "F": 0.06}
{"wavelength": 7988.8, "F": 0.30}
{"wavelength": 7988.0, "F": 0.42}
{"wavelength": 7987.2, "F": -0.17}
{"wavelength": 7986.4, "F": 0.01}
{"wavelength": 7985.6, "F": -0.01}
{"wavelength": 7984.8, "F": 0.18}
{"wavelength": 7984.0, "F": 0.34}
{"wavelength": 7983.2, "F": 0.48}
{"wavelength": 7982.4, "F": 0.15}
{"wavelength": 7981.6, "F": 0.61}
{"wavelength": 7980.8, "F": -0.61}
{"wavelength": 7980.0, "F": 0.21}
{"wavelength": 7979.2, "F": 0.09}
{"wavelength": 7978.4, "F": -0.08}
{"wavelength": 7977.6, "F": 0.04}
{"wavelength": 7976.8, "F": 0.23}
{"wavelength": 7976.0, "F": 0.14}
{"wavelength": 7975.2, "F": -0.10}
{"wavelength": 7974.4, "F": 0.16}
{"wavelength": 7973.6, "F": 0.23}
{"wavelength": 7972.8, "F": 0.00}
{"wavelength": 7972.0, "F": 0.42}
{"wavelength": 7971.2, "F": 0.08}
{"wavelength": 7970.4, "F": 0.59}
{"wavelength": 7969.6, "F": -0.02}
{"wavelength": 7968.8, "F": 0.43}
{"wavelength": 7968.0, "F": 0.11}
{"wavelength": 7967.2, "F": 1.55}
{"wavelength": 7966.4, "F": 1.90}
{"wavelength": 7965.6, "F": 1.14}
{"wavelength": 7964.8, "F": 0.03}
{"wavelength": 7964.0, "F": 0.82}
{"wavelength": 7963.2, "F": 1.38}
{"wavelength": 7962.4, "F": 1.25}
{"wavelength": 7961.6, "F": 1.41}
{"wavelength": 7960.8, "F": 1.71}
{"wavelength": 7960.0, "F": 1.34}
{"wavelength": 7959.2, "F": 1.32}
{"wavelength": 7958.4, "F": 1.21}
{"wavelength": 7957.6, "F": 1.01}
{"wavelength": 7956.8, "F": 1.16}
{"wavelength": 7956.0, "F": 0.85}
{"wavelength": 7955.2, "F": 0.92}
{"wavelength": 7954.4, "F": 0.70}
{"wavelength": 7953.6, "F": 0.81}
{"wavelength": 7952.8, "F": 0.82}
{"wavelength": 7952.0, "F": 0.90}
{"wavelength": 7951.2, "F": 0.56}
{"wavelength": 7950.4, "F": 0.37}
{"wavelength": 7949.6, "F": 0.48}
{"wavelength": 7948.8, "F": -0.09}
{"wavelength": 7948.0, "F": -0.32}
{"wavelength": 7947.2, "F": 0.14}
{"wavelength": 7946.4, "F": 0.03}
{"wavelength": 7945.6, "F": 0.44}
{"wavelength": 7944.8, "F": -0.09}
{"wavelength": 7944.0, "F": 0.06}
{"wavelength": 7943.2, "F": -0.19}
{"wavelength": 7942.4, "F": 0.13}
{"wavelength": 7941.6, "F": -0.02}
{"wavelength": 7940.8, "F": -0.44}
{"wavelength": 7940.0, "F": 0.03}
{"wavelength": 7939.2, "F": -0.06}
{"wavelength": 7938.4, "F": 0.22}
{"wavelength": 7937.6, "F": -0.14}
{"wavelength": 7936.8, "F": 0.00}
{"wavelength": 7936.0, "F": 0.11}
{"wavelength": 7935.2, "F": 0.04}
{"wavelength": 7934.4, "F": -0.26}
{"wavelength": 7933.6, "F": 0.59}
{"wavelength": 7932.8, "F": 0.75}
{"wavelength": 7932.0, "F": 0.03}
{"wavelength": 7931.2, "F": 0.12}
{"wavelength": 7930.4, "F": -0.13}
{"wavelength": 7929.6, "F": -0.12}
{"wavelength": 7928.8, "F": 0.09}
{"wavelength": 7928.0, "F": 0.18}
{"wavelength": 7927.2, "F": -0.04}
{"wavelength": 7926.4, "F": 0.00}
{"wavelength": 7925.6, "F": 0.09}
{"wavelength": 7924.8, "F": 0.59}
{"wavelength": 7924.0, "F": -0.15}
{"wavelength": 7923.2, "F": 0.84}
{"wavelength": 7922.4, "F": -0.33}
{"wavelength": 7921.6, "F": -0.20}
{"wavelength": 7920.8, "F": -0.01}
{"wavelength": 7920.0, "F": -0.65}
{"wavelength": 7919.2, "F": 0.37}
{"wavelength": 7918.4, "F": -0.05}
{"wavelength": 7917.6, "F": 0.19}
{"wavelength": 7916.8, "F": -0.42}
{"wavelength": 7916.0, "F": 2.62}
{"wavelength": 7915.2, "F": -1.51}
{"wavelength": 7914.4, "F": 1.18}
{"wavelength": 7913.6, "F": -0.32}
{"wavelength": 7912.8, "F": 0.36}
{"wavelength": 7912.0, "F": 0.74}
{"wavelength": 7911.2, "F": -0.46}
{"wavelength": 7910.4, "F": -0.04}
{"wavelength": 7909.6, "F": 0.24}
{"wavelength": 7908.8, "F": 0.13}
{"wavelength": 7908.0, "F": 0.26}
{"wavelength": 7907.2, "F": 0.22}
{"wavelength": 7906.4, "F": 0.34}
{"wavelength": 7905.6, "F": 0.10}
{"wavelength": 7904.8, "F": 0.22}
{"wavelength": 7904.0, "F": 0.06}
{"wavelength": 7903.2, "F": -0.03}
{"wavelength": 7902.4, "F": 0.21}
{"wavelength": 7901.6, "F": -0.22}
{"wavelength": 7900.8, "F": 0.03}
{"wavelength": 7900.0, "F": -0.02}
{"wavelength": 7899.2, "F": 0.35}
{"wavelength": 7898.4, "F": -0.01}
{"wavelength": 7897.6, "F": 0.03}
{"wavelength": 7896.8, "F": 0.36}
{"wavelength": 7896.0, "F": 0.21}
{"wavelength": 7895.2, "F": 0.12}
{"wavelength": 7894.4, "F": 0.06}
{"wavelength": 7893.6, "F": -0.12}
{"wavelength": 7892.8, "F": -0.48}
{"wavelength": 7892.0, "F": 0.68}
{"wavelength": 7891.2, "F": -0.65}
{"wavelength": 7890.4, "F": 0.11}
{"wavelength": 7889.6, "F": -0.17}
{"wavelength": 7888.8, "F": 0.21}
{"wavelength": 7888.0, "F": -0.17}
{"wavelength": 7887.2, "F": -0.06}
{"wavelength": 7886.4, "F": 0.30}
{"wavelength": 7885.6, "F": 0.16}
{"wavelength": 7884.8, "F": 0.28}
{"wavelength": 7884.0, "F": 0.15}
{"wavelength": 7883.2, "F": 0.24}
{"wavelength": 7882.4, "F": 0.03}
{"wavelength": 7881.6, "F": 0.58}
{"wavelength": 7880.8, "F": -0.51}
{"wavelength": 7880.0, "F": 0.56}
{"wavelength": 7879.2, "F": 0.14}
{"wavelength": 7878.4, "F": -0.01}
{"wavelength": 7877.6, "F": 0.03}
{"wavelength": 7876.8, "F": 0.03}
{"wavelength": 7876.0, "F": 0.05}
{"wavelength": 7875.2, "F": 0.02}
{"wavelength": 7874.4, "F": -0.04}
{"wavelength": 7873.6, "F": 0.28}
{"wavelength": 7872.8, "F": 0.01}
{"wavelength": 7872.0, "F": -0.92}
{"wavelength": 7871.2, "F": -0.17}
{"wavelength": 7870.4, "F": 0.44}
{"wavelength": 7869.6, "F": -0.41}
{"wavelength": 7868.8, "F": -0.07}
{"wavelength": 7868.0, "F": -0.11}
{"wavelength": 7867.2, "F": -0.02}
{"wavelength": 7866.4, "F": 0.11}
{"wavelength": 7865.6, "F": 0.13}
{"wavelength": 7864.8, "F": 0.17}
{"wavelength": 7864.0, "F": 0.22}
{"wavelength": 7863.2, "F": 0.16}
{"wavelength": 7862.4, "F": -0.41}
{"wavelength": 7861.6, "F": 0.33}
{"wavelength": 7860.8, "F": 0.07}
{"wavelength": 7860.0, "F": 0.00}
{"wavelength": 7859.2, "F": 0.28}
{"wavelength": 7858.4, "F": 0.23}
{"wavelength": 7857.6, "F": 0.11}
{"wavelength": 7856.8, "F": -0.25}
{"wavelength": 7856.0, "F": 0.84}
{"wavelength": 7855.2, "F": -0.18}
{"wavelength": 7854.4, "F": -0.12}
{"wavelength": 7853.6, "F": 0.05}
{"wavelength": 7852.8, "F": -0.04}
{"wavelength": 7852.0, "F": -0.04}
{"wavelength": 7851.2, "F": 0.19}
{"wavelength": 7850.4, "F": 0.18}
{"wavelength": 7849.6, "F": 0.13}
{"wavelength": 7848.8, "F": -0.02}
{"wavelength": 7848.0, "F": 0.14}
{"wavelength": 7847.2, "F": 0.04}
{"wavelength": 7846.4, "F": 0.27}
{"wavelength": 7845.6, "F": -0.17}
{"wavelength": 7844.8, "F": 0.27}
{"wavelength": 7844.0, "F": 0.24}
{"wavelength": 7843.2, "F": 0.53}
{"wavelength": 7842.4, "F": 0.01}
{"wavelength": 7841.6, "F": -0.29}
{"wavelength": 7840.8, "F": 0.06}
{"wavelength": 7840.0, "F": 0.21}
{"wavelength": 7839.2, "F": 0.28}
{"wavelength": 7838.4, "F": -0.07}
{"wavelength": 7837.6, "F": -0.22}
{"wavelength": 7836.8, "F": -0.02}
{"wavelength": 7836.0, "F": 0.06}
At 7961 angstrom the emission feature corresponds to [O II] 3727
